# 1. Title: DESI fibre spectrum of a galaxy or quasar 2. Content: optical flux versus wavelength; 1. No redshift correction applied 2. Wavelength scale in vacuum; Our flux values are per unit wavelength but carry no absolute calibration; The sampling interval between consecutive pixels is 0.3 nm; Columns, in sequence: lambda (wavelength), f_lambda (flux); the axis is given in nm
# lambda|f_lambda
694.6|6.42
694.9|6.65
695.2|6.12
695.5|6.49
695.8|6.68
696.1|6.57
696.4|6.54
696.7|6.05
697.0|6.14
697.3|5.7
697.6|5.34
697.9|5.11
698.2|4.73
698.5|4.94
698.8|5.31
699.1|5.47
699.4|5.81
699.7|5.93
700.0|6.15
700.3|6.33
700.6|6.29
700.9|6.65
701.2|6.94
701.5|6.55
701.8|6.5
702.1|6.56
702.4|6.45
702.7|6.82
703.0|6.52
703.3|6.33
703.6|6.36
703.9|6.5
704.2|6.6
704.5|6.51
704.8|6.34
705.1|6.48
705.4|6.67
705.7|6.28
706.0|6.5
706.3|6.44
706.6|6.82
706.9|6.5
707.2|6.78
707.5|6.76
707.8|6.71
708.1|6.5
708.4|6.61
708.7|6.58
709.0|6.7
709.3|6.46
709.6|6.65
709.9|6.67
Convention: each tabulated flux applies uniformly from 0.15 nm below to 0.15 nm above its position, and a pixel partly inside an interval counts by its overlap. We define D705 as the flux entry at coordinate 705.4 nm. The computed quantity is 6.67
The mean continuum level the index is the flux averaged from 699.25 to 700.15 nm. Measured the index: 5.96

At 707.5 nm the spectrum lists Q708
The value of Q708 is 6.76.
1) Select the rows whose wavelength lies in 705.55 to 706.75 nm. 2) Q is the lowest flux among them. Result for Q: 6.28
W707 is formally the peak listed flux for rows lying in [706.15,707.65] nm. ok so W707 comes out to 6.82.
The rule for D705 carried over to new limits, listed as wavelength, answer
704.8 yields 6.34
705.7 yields 6.28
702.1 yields 6.56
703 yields 6.52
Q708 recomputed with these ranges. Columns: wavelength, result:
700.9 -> 6.65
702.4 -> 6.45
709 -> 6.7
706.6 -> 6.82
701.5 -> 6.55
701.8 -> 6.5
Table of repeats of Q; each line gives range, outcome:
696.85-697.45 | 5.7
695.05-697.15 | 6.05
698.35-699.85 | 4.94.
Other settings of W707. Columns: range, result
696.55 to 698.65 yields 6.14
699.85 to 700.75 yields 6.33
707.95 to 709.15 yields 6.7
